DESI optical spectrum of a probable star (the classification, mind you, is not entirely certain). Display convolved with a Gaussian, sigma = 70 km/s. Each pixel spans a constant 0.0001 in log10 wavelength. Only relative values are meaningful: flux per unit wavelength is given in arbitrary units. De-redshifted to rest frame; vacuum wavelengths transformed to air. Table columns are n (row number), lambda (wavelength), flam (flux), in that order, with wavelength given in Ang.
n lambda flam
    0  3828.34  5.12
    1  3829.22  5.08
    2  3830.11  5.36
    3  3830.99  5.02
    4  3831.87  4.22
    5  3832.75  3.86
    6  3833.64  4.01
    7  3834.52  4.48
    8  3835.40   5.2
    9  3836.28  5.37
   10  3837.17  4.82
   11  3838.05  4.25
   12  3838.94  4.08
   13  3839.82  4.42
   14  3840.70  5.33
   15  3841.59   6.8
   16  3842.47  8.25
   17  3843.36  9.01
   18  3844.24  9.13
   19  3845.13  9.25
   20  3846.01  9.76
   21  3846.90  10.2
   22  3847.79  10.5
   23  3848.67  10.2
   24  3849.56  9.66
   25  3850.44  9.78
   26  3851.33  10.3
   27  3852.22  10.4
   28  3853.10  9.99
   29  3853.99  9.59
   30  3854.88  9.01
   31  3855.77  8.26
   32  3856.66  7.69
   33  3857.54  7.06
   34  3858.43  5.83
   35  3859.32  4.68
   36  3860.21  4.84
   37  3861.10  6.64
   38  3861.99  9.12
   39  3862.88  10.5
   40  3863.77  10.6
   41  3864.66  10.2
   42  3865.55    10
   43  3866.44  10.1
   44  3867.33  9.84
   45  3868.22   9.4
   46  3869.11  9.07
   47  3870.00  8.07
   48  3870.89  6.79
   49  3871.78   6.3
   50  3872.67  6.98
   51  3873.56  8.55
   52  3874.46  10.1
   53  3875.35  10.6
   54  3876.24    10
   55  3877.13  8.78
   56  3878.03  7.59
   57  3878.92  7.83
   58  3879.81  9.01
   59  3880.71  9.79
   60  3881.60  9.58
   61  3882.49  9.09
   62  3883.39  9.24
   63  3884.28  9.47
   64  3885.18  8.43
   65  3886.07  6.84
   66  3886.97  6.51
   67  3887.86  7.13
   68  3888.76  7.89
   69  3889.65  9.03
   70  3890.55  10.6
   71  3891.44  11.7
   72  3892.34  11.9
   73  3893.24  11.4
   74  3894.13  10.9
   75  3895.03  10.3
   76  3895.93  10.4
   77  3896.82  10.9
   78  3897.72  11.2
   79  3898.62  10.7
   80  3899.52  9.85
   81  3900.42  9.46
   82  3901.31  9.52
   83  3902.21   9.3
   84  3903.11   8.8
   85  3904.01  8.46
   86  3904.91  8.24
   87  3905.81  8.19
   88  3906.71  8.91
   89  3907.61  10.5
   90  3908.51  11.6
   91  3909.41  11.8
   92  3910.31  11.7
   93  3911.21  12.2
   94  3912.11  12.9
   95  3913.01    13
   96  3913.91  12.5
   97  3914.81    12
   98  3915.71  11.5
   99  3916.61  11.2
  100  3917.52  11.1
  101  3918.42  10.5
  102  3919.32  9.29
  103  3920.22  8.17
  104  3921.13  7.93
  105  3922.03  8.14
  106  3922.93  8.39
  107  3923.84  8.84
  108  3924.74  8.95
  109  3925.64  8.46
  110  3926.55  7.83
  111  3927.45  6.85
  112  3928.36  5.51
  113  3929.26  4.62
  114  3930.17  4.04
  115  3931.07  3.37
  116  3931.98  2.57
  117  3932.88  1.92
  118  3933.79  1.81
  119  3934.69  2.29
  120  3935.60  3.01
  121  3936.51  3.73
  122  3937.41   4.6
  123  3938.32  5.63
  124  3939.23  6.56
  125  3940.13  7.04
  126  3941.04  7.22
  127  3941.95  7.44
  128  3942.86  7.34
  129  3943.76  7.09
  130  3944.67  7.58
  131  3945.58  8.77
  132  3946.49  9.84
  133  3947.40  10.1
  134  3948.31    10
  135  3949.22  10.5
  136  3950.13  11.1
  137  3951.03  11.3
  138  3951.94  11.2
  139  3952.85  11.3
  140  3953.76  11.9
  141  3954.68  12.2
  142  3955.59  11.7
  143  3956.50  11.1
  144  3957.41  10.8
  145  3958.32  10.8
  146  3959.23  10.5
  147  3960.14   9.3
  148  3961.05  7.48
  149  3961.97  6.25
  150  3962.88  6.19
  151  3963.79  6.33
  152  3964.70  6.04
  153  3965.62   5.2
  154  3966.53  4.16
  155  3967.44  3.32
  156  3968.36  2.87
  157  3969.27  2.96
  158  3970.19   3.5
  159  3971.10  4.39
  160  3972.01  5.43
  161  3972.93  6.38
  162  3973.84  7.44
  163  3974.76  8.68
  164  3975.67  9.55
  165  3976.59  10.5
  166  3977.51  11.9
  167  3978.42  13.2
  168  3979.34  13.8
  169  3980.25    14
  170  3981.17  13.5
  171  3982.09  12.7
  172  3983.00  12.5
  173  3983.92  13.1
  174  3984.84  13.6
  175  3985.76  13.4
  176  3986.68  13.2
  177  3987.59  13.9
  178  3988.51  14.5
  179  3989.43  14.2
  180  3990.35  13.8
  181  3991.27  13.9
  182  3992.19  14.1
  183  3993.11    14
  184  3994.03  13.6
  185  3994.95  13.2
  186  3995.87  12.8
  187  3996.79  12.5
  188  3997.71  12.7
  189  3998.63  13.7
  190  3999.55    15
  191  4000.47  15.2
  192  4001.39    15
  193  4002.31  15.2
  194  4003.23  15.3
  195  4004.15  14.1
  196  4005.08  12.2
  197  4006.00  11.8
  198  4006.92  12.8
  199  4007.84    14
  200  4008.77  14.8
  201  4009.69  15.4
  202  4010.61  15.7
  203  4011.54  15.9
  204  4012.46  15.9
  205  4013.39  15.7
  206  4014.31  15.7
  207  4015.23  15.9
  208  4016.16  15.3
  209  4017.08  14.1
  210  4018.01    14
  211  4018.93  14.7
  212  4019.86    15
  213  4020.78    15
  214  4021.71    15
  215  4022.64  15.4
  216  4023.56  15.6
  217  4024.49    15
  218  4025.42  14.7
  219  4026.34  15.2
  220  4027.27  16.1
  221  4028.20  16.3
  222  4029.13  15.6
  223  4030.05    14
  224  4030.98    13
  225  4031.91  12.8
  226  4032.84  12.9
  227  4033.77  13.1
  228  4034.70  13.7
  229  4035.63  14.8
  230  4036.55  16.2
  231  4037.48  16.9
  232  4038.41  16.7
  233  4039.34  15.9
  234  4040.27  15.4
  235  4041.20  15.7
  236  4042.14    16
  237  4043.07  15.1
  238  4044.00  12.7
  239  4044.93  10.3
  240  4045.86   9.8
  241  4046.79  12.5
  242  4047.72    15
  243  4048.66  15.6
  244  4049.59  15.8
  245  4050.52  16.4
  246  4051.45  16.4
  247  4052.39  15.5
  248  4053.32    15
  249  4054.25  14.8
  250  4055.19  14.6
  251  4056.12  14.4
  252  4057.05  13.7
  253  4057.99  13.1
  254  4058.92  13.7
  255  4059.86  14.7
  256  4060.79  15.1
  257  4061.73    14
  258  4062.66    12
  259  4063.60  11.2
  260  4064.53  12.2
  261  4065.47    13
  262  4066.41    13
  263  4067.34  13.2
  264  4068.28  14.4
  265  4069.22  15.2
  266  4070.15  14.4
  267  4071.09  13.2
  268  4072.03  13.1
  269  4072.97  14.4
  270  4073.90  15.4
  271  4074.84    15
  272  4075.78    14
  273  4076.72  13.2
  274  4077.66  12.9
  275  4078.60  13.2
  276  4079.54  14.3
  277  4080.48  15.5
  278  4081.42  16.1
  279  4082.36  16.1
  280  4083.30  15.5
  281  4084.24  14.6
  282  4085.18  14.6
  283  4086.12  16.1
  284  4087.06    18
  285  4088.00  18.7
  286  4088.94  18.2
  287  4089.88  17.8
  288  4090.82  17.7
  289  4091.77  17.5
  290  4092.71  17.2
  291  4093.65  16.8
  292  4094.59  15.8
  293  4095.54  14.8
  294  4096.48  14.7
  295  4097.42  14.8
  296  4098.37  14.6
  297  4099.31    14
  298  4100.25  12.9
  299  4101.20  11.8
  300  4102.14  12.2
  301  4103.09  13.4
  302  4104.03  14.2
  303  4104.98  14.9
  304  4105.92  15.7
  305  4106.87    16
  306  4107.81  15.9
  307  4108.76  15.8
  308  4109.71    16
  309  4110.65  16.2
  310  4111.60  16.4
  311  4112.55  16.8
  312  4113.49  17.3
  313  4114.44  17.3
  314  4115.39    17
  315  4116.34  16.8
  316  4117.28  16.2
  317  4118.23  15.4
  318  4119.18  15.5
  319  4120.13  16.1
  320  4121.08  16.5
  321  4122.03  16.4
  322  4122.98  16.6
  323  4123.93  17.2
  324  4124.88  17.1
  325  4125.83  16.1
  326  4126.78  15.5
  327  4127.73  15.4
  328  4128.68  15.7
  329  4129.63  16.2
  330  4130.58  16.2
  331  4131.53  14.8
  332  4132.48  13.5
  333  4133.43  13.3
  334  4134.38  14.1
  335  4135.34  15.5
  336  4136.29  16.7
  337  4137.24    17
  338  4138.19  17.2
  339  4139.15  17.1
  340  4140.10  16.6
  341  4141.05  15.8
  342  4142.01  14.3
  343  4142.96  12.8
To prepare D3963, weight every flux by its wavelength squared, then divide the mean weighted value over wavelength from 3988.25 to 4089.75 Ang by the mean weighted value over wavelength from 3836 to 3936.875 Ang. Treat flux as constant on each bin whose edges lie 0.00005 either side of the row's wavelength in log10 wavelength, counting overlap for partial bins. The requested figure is 1.8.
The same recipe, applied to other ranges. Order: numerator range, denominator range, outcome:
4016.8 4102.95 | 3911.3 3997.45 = 1.69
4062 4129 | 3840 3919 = 1.81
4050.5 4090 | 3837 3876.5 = 1.94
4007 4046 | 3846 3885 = 1.81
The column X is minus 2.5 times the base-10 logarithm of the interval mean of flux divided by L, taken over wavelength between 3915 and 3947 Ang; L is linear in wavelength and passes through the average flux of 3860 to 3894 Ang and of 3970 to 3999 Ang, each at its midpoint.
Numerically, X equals 0.448 mag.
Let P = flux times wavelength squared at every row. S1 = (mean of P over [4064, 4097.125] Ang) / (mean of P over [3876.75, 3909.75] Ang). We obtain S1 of 1.8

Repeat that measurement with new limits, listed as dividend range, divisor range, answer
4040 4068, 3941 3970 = 1.75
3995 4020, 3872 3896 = 1.67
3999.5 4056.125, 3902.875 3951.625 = 1.89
